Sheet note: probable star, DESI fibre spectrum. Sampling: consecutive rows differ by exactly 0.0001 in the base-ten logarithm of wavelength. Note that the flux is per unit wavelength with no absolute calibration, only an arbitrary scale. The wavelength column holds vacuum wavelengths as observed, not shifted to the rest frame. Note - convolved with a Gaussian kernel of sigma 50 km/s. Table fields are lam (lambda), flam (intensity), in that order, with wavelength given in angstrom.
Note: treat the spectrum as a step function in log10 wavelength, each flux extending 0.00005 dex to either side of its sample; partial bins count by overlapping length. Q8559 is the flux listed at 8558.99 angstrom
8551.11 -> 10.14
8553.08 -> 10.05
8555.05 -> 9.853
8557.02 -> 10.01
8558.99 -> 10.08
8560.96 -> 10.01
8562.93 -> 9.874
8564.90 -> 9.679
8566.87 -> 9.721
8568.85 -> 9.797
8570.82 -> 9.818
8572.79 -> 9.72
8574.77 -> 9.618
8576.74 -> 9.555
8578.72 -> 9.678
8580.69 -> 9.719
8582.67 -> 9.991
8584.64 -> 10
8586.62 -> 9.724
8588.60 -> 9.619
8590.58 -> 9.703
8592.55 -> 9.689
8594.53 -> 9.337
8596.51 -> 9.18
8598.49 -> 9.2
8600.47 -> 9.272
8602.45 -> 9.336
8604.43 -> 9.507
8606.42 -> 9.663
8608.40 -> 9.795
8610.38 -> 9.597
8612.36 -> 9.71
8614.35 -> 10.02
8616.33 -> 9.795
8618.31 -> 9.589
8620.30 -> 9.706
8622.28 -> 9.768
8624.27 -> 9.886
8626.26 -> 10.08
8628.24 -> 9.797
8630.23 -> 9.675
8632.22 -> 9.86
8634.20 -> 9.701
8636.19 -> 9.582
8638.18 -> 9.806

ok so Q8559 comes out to 10.08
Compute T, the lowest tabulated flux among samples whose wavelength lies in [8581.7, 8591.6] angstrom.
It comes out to 9.619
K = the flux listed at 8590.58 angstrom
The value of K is 9.703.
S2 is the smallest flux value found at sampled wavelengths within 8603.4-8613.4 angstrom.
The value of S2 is 9.507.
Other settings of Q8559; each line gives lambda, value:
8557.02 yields 10.01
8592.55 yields 9.689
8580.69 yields 9.719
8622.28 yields 9.768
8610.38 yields 9.597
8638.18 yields 9.806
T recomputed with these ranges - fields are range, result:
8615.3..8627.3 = 9.589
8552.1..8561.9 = 9.853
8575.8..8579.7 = 9.555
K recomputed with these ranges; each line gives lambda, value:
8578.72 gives 9.678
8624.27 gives 9.886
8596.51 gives 9.18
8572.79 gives 9.72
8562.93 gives 9.874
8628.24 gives 9.797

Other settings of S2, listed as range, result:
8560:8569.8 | 9.679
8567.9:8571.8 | 9.797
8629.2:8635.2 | 9.675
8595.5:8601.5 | 9.18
